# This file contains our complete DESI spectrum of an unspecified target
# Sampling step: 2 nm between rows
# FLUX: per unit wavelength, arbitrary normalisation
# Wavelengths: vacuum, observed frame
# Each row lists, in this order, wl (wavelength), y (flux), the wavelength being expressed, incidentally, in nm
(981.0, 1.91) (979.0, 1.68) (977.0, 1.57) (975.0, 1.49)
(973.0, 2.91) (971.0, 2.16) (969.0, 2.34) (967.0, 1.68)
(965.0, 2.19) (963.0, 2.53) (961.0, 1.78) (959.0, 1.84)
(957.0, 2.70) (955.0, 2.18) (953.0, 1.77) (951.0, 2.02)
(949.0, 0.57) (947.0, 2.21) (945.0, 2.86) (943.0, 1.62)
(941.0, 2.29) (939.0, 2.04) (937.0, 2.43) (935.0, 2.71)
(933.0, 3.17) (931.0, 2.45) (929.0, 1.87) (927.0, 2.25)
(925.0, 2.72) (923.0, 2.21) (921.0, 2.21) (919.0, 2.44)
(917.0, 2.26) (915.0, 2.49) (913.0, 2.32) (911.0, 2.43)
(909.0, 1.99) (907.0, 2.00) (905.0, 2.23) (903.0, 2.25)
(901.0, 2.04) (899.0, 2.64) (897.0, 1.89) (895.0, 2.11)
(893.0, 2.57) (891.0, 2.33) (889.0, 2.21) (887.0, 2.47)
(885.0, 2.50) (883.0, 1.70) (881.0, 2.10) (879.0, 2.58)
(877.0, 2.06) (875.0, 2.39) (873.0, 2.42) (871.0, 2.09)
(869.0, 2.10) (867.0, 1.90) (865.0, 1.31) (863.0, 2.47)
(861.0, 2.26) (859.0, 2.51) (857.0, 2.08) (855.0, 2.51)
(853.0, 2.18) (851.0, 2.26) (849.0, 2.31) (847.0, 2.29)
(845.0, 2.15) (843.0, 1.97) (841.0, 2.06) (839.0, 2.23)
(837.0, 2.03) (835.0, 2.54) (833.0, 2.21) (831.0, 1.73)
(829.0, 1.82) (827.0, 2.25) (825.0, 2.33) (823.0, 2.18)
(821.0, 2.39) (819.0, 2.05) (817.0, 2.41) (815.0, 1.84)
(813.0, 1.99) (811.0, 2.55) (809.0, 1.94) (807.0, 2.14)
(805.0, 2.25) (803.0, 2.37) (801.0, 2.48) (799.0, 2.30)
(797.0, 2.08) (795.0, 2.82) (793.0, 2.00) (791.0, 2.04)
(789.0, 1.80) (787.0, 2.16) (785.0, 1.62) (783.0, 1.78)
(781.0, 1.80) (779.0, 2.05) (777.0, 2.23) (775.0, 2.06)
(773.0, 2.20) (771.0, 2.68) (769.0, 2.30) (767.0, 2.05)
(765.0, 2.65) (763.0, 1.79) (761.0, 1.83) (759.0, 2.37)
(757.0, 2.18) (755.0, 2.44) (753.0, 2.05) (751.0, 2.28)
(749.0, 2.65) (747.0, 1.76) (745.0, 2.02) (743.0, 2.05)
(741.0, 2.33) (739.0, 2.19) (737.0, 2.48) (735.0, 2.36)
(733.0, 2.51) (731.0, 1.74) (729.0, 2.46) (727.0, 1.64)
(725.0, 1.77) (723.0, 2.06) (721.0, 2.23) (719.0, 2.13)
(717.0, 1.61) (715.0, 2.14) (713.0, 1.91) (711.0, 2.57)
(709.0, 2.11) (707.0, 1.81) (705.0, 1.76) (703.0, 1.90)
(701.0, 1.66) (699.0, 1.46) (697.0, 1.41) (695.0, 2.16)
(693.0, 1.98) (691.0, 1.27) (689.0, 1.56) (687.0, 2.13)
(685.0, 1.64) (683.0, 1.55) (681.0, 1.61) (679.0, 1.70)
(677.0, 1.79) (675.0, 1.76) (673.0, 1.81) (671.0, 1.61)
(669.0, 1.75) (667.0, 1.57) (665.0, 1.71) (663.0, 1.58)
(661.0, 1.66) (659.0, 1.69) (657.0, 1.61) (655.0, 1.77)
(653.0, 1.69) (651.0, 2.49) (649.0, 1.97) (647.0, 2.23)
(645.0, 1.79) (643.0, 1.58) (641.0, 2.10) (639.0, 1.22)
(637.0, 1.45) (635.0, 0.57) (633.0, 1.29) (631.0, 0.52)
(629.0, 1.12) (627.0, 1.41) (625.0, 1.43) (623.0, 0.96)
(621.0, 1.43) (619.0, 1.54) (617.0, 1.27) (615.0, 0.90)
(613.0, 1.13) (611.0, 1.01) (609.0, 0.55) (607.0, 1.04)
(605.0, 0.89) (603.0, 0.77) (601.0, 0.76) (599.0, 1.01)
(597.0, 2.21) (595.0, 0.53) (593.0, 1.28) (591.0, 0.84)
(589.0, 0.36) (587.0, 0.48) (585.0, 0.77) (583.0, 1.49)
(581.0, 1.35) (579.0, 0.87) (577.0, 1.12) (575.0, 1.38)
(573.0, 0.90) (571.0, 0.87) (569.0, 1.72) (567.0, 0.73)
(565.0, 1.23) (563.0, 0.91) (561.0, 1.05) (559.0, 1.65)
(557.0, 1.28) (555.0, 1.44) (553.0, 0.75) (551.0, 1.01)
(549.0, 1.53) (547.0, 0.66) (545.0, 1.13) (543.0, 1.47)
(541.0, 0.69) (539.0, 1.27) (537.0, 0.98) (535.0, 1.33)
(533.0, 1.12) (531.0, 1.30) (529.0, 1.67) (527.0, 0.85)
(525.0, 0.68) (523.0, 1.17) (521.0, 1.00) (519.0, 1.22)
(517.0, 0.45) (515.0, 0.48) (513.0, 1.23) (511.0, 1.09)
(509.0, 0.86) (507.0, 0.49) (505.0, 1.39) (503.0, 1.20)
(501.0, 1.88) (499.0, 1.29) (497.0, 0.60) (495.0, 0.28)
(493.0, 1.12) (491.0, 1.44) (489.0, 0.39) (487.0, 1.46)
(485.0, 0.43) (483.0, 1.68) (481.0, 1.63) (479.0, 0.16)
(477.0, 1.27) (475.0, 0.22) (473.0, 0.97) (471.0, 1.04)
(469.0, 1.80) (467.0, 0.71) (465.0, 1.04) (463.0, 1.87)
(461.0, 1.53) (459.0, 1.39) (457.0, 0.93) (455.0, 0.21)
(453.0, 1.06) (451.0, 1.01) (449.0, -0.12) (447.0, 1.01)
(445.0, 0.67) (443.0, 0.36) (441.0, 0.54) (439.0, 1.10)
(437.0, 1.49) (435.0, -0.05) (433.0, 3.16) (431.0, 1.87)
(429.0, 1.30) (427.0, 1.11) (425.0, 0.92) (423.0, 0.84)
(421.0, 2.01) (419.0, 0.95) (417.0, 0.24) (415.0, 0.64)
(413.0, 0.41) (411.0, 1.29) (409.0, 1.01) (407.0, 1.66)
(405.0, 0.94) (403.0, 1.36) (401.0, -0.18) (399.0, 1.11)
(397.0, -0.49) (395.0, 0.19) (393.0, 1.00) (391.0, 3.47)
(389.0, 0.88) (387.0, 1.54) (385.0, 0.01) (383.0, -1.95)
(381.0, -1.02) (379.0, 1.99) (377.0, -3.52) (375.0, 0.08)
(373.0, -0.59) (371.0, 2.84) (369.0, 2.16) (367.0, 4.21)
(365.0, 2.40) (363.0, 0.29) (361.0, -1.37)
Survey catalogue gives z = 0.60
